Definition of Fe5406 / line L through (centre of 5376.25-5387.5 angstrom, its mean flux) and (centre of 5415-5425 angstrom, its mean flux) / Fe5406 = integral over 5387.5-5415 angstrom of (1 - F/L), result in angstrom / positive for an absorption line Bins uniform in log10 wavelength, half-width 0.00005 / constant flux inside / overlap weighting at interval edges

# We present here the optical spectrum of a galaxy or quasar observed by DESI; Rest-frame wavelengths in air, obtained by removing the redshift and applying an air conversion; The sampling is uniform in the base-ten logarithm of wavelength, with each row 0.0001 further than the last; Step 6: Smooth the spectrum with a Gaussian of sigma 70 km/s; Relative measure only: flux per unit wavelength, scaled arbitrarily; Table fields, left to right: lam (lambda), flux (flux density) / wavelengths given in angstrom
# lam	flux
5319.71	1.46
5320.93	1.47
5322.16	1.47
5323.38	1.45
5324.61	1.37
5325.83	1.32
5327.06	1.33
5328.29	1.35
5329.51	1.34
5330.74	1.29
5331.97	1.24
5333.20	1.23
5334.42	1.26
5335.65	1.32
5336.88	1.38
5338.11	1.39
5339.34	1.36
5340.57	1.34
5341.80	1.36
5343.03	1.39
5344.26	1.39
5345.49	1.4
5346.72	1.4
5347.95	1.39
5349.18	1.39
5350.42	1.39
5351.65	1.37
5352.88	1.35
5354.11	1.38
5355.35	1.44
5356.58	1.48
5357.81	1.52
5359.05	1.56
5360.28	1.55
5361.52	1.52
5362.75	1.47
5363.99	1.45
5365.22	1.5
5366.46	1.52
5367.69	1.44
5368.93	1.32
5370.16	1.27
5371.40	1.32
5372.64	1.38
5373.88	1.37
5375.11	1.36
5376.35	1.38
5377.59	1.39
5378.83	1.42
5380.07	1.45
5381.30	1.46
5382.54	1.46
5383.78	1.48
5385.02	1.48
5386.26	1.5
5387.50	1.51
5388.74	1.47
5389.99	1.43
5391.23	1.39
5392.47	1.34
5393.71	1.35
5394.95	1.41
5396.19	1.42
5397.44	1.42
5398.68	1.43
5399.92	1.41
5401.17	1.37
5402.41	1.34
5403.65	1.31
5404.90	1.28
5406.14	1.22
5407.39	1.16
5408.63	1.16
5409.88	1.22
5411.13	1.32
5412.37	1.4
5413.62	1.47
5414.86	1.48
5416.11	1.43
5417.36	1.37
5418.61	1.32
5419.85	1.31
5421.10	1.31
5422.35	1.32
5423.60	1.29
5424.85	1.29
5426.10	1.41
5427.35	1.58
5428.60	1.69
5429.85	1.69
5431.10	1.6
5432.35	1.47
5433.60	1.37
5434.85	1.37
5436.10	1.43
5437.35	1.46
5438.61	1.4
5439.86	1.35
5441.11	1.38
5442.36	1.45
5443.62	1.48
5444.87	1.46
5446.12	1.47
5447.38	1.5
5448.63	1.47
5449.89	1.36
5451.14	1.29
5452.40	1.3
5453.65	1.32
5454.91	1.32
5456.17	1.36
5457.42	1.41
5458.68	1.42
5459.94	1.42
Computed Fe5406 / 0.8 angstrom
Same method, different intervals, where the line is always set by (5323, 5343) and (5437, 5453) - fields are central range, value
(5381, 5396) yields -0.7 angstrom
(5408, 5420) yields 0.4 angstrom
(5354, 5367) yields -1.4 angstrom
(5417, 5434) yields -0.4 angstrom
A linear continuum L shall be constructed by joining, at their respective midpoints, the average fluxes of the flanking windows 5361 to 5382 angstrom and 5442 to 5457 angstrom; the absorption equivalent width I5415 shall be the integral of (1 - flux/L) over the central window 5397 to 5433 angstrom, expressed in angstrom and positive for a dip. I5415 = 0.6 angstrom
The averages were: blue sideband 1.41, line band 1.38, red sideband 1.4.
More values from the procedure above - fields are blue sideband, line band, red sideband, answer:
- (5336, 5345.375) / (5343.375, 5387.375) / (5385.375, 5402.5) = -1.10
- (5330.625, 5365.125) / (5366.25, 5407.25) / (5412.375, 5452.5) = 0.49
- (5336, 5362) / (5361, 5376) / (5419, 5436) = 0.12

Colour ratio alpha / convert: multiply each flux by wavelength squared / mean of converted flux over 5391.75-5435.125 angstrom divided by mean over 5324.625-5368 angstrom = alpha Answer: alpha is 1.0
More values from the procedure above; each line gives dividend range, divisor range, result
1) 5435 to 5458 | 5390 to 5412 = 1.07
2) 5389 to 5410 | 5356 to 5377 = 0.94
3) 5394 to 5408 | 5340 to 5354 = 0.99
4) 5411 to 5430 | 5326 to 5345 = 1.10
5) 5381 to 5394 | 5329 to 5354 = 1.09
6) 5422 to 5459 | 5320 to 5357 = 1.08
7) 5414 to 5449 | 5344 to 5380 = 1.04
